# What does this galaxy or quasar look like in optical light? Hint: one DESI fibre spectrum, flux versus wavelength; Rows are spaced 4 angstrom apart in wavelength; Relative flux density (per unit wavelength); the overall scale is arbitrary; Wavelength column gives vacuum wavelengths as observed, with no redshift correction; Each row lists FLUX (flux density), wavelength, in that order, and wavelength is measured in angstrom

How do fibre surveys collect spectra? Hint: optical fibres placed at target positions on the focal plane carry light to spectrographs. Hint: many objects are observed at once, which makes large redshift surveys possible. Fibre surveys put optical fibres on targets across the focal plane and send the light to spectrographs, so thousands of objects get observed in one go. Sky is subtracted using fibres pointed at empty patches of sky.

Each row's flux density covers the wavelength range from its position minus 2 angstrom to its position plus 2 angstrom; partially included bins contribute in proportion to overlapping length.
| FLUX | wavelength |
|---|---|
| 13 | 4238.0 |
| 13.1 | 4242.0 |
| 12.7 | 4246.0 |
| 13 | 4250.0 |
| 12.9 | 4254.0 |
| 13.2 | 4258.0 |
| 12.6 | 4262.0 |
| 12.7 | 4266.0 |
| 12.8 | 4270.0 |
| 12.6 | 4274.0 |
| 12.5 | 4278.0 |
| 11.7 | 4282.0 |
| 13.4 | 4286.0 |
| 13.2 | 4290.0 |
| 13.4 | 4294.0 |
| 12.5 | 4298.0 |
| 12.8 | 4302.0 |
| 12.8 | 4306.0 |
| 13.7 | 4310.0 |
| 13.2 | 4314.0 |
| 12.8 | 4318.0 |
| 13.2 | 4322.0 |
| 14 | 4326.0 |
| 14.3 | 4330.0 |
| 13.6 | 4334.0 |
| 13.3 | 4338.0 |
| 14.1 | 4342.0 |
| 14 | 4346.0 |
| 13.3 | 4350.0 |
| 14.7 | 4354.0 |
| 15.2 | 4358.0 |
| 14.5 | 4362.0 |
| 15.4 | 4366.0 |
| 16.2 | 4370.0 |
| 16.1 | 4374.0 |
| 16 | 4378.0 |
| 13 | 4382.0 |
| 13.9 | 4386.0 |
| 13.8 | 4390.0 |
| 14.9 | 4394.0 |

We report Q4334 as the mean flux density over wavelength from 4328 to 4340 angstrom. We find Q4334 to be 13.7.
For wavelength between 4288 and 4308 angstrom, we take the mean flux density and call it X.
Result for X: 12.9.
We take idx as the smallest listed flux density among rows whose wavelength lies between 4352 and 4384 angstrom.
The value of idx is 13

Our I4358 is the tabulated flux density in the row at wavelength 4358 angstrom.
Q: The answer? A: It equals 15.2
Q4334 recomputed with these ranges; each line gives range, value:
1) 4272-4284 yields 12.3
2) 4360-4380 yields 15.6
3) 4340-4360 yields 14.3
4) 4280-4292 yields 12.8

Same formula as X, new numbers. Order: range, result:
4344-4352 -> 13.7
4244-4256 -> 12.9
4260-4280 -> 12.6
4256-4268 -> 12.8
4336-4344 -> 13.7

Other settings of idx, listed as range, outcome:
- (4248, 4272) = 12.6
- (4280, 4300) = 11.7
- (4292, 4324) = 12.5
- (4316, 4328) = 12.8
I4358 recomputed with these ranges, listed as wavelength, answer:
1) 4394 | 14.9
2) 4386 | 13.9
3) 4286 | 13.4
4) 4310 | 13.7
